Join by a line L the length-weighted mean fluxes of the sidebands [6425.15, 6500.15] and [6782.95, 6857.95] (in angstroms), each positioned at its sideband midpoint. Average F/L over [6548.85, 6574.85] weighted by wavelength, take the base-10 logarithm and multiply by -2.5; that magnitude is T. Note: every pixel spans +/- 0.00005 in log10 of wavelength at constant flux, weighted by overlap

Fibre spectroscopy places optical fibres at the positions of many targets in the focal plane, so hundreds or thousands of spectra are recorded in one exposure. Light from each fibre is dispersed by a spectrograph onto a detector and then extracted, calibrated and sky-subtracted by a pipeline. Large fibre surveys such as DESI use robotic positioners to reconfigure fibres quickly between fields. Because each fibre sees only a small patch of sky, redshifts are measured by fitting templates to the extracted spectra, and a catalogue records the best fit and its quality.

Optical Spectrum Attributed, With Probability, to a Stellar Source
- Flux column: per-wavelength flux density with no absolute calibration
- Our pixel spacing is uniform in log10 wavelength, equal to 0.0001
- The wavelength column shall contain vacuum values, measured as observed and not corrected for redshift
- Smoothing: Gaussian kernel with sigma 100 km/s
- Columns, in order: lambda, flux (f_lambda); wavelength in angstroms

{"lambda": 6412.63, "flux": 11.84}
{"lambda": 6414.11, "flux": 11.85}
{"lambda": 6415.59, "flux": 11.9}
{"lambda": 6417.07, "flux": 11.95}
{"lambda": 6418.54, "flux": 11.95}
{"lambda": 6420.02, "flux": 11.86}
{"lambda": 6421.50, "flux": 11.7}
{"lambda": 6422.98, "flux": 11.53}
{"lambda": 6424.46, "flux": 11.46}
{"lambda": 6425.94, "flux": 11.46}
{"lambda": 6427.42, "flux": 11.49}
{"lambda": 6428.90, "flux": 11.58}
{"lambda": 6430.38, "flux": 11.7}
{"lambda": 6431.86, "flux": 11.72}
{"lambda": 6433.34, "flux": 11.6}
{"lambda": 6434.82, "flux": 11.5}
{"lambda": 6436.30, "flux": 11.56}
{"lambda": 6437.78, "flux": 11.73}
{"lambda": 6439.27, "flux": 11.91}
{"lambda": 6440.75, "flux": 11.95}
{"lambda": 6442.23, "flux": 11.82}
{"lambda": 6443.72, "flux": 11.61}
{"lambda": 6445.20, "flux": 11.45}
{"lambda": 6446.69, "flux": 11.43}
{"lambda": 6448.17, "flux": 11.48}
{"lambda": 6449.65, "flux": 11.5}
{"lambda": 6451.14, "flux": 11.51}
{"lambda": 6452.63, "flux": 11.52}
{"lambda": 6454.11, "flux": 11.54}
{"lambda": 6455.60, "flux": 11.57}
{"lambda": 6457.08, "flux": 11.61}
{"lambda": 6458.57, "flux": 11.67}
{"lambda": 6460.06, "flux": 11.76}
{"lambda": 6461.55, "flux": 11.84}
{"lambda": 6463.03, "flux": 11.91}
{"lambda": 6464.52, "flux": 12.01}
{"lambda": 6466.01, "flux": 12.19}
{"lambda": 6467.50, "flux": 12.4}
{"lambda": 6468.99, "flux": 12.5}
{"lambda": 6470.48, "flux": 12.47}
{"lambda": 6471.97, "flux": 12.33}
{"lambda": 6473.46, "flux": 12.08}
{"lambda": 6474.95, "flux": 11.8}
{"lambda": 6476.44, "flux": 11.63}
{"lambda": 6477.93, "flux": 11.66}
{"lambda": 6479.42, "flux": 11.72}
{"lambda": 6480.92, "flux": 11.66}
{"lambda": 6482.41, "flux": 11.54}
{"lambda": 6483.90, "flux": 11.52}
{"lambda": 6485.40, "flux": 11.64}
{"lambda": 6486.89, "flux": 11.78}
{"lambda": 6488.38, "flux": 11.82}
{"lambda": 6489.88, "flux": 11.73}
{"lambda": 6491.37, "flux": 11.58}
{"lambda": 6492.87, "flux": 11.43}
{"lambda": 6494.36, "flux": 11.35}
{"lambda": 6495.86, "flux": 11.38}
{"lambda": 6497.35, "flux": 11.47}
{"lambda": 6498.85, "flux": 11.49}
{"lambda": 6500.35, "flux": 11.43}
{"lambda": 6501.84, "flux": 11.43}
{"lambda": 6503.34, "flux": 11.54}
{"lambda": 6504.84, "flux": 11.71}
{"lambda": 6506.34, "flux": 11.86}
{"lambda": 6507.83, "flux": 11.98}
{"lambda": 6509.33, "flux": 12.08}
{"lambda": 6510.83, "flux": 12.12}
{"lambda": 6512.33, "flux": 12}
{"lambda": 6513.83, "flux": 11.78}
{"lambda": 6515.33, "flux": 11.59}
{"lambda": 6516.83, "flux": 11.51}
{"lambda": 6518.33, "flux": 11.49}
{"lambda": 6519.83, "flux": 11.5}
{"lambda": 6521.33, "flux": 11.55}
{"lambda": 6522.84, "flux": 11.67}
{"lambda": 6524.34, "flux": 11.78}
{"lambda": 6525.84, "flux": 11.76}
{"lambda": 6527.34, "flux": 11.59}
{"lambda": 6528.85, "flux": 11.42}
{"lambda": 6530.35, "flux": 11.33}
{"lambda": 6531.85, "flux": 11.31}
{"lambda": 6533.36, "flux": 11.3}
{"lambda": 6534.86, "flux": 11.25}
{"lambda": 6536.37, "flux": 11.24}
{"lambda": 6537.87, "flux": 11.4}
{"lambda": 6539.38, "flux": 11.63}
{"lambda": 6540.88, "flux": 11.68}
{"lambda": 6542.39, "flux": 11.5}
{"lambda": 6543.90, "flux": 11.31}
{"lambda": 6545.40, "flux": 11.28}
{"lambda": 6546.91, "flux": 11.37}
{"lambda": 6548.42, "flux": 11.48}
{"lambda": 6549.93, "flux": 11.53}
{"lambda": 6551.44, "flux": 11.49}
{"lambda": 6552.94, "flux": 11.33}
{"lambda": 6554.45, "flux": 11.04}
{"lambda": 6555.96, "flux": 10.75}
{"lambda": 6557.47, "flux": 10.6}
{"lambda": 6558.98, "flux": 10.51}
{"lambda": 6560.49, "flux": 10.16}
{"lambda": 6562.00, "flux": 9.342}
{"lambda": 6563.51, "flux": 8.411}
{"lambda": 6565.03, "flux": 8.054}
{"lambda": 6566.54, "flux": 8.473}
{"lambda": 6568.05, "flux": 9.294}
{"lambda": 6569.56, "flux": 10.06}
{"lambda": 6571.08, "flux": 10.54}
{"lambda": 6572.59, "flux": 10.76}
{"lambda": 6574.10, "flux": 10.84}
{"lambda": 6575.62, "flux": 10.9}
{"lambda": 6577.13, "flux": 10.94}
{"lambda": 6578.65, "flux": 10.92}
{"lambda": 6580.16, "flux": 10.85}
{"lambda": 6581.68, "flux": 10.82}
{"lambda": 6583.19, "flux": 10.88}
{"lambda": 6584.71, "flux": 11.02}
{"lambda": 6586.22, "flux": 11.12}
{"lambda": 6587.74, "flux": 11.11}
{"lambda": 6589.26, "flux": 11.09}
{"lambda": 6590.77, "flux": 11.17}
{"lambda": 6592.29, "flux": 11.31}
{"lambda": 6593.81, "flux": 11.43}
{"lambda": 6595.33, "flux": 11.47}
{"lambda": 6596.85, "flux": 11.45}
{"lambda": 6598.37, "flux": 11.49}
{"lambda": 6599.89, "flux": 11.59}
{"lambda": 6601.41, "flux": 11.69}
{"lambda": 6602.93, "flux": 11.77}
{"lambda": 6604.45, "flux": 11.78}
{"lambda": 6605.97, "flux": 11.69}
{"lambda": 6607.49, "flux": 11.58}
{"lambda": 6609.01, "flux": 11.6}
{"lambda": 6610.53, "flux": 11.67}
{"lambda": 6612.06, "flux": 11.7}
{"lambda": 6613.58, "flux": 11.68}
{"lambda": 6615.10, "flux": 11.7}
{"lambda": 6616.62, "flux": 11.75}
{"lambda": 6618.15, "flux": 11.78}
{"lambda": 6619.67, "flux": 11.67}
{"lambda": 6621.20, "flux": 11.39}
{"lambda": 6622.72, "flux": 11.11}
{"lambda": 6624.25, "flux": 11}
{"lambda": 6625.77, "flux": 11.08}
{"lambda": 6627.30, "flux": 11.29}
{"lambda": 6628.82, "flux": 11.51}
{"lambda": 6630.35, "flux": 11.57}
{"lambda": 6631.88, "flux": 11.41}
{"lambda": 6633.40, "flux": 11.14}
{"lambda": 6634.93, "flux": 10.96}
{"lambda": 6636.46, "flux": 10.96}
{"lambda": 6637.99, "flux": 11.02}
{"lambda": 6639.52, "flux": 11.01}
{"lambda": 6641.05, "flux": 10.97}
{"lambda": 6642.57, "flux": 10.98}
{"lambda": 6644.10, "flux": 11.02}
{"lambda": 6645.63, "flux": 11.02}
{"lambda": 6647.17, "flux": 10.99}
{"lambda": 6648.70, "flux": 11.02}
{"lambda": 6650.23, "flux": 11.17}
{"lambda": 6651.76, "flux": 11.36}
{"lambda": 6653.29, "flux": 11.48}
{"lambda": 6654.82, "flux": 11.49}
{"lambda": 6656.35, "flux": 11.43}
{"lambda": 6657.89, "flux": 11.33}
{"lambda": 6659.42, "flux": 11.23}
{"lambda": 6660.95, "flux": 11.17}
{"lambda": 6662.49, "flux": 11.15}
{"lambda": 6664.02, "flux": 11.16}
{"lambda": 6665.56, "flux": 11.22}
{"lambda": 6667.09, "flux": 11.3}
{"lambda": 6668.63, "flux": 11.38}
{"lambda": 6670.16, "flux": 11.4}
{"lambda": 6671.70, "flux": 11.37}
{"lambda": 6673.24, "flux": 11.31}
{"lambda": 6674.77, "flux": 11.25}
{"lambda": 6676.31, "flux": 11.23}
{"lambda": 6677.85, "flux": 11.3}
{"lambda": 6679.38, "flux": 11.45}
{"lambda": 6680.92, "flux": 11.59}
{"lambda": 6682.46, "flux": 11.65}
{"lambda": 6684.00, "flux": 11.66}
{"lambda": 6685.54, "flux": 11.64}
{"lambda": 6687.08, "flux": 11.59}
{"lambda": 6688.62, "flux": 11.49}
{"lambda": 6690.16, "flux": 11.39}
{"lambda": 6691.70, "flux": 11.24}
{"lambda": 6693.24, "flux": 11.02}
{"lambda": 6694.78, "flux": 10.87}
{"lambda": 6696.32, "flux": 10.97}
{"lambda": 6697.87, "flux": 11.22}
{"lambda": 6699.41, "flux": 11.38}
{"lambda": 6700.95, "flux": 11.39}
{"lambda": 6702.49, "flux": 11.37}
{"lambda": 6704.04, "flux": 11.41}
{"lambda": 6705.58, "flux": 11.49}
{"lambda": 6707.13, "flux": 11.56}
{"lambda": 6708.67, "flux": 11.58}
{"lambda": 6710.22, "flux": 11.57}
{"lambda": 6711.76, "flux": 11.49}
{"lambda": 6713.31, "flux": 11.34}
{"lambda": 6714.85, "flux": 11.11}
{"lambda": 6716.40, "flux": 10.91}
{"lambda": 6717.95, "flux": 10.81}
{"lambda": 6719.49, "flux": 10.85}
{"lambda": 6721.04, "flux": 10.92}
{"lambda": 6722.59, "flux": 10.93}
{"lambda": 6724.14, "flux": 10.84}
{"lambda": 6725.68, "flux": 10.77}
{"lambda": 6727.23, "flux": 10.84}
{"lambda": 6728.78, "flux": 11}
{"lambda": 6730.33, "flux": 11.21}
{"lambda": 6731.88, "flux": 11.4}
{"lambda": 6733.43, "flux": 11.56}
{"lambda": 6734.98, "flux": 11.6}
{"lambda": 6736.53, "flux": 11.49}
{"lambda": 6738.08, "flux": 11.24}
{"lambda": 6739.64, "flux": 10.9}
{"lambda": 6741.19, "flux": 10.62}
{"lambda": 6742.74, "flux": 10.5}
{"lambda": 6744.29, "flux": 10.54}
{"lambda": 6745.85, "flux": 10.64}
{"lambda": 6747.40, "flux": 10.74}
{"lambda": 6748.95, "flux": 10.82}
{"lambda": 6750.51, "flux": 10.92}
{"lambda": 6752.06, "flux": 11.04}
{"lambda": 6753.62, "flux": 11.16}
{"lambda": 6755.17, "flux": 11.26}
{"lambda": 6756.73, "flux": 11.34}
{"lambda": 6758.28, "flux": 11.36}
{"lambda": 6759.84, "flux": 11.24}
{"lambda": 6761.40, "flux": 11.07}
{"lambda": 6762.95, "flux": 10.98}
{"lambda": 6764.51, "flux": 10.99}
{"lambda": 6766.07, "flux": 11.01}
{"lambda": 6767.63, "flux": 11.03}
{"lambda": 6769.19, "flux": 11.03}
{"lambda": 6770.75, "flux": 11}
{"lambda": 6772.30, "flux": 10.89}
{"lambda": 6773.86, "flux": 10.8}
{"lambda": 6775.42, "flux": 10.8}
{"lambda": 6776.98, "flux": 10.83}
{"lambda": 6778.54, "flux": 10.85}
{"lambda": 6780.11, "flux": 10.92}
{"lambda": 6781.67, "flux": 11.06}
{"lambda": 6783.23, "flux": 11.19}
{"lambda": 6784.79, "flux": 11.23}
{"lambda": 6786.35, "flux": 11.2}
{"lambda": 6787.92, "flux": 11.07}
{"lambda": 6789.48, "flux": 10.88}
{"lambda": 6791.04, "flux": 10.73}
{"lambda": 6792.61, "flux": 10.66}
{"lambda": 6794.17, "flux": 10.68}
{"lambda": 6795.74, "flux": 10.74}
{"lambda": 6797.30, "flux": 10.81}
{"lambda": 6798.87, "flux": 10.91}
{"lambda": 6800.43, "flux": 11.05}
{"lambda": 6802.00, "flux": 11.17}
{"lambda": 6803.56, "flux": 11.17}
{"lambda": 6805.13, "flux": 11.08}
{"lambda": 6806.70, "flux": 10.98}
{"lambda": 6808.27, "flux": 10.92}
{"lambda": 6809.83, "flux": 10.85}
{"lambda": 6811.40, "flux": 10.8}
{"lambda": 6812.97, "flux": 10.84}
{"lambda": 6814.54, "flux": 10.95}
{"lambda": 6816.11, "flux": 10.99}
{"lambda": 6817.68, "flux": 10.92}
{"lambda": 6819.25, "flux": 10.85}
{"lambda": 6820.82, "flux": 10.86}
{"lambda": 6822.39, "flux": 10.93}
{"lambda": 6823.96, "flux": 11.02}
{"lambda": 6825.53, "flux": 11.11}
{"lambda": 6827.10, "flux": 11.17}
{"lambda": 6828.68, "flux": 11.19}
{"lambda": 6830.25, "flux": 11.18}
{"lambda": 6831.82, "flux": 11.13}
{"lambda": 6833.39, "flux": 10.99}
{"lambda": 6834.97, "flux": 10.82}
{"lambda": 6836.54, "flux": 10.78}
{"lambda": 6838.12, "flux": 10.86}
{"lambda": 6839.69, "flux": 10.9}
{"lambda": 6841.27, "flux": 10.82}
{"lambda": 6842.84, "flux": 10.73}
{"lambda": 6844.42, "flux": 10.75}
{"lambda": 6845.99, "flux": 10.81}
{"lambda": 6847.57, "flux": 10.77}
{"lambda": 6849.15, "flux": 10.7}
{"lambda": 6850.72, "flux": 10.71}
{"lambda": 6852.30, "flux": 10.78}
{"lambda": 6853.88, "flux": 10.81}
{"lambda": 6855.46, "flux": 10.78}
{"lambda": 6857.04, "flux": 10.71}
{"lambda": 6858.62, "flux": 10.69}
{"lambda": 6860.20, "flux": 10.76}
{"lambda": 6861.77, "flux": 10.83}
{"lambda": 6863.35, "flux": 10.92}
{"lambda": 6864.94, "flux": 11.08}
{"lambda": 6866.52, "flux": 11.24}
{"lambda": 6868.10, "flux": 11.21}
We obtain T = 0.13 mag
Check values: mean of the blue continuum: 11.7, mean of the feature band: 10.2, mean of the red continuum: 10.9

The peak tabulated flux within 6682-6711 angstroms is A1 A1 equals 11.66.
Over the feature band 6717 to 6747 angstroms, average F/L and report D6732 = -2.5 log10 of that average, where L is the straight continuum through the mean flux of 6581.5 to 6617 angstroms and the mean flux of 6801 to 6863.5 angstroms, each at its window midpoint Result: 0.016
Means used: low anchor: 11.4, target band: 11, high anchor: 10.9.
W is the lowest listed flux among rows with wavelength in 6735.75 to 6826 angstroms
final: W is 10.5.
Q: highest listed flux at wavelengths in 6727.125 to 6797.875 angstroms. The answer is 11.6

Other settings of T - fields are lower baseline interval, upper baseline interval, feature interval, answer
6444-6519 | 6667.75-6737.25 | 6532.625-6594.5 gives 0.08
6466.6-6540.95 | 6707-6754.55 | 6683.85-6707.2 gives -0.02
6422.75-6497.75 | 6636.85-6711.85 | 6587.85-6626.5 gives -0.01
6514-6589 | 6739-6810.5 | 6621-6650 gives -0.02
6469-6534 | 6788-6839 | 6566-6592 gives 0.08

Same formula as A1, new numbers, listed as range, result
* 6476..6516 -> 12.12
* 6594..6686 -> 11.78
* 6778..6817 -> 11.23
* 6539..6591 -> 11.68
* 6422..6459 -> 11.95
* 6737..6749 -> 11.24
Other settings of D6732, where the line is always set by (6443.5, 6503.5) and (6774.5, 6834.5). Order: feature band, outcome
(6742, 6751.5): 0.039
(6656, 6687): -0.010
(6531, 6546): 0.016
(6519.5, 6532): 0.003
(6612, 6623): -0.022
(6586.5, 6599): 0.013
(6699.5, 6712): -0.028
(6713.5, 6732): 0.018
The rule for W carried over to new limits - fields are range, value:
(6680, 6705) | 10.87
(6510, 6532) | 11.31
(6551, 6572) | 8.054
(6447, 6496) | 11.35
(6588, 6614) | 11.09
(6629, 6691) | 10.96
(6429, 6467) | 11.43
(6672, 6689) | 11.23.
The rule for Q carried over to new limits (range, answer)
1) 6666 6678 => 11.4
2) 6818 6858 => 11.19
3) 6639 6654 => 11.48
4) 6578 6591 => 11.17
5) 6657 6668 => 11.33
